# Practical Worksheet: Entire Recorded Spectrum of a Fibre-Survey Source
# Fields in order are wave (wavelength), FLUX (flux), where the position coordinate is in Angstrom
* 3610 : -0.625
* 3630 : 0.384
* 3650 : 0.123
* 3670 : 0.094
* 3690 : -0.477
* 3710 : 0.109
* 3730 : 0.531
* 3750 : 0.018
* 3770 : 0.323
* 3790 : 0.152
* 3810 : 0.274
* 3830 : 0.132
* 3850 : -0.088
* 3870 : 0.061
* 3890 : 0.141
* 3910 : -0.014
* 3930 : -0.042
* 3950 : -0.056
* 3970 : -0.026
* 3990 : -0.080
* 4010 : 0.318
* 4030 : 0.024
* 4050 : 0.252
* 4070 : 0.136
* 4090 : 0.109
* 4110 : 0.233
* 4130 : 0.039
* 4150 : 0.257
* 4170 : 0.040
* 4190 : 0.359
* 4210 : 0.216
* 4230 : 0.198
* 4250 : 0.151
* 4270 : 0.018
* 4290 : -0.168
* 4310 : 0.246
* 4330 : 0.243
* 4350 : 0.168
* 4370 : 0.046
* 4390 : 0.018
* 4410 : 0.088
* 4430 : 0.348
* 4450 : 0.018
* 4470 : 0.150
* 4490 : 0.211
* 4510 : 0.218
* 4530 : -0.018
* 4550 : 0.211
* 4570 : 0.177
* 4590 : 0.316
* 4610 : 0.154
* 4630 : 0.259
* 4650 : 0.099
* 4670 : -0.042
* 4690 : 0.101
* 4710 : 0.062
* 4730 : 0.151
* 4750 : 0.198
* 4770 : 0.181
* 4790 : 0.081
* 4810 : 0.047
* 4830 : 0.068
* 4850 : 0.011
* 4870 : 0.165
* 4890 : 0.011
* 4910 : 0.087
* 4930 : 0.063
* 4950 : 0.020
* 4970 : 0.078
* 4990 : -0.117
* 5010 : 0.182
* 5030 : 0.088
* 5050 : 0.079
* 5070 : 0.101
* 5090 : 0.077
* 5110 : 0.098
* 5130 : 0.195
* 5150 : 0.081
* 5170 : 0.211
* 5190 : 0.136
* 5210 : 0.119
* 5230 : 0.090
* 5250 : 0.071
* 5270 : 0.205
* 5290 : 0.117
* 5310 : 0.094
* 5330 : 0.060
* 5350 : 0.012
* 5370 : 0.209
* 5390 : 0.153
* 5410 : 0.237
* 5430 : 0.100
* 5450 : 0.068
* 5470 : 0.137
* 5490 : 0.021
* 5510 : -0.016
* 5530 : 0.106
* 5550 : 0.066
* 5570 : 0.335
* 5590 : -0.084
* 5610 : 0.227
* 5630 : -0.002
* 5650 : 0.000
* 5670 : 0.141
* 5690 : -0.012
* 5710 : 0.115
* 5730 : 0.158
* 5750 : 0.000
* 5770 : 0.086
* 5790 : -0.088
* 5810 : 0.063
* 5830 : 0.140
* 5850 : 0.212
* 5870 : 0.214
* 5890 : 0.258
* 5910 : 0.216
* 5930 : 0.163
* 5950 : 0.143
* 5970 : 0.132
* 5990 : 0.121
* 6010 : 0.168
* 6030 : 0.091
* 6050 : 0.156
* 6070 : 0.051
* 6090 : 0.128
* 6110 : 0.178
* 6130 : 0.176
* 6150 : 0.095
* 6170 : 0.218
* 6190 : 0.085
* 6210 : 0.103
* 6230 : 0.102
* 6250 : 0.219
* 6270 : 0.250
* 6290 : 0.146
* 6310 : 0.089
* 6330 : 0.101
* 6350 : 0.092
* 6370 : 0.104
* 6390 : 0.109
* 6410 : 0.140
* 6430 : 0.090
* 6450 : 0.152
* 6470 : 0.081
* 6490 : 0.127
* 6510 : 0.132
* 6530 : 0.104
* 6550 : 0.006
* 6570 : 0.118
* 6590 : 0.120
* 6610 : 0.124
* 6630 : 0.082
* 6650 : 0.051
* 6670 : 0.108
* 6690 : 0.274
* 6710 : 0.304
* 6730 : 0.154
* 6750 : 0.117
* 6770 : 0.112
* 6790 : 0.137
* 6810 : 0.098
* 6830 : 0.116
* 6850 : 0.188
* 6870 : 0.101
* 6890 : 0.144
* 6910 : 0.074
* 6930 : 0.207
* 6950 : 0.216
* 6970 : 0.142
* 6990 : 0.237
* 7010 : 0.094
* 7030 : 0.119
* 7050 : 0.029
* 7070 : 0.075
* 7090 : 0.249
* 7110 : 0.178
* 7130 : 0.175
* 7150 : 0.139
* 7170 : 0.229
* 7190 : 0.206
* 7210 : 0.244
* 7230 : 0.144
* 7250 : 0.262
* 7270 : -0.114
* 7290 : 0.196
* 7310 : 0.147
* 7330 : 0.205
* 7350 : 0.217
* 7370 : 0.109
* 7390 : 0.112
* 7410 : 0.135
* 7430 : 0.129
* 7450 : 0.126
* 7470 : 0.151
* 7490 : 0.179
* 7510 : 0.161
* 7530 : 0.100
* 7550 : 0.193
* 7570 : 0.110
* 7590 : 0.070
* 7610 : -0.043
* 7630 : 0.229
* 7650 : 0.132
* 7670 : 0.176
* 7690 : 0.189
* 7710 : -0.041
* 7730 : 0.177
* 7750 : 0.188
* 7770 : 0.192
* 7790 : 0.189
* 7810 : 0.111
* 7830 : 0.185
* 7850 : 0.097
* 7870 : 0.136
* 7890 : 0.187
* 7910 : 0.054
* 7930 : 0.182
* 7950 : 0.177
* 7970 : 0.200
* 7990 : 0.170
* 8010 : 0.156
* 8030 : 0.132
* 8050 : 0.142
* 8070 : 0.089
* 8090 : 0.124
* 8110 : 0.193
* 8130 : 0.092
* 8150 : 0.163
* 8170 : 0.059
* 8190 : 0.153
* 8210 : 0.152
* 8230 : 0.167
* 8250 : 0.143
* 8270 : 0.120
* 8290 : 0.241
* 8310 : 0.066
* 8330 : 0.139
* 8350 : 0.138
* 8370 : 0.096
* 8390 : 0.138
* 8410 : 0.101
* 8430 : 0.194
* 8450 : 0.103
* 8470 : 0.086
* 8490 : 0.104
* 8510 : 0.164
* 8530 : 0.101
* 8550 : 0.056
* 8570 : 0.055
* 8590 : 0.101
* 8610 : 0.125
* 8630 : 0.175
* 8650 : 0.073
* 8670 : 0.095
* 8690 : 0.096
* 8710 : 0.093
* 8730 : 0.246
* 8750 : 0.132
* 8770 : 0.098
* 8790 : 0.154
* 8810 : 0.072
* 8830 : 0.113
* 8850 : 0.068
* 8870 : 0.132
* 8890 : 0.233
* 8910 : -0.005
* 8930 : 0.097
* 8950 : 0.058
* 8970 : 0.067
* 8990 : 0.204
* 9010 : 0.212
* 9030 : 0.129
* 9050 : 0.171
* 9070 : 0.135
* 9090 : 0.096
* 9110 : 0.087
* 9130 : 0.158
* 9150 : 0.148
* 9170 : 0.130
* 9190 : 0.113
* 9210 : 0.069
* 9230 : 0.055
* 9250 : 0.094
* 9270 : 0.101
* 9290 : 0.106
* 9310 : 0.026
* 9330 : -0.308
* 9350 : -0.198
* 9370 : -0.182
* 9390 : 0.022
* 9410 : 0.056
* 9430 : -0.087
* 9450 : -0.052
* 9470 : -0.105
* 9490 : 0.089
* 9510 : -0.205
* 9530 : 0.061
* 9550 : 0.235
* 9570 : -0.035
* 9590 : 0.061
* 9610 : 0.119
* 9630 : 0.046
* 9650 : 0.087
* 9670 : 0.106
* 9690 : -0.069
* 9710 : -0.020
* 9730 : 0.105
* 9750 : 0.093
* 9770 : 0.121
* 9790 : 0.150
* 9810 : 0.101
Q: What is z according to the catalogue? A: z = 0.797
